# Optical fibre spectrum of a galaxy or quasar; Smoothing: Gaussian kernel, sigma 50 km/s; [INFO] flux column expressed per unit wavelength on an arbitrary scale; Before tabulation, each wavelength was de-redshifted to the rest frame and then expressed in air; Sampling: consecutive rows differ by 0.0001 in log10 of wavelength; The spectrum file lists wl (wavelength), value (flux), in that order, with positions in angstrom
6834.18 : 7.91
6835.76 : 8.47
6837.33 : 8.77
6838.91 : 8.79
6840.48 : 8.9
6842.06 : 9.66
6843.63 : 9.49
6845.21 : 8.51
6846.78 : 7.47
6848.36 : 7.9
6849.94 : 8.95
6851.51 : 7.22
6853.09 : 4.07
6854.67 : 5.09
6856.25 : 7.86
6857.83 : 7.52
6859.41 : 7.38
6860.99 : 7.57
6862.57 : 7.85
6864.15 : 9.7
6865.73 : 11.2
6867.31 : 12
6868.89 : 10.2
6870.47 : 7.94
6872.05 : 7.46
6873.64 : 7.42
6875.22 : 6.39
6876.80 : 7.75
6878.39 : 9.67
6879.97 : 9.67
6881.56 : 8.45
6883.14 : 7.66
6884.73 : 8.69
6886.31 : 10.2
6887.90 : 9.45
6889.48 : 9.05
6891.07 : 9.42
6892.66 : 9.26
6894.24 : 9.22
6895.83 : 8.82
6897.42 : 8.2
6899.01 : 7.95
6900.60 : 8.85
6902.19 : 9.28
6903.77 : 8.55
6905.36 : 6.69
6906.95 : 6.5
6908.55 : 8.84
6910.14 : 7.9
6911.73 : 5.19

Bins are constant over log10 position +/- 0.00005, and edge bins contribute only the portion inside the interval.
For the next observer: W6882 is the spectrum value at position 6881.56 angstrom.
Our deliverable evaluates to 8.45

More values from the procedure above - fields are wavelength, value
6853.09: 4.07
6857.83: 7.52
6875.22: 6.39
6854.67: 5.09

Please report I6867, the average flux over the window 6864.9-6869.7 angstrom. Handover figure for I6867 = 11.1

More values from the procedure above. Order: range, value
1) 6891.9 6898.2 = 8.88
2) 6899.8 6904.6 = 8.89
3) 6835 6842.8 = 8.91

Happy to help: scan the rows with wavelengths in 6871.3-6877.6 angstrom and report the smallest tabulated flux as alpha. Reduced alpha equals 6.39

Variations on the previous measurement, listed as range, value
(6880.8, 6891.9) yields 7.66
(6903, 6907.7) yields 6.5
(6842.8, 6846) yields 8.51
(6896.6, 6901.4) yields 7.95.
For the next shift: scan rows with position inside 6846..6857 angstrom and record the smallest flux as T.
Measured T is 4.07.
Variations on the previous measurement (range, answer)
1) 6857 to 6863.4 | 7.38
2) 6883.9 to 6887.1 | 8.69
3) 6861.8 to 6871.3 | 7.85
